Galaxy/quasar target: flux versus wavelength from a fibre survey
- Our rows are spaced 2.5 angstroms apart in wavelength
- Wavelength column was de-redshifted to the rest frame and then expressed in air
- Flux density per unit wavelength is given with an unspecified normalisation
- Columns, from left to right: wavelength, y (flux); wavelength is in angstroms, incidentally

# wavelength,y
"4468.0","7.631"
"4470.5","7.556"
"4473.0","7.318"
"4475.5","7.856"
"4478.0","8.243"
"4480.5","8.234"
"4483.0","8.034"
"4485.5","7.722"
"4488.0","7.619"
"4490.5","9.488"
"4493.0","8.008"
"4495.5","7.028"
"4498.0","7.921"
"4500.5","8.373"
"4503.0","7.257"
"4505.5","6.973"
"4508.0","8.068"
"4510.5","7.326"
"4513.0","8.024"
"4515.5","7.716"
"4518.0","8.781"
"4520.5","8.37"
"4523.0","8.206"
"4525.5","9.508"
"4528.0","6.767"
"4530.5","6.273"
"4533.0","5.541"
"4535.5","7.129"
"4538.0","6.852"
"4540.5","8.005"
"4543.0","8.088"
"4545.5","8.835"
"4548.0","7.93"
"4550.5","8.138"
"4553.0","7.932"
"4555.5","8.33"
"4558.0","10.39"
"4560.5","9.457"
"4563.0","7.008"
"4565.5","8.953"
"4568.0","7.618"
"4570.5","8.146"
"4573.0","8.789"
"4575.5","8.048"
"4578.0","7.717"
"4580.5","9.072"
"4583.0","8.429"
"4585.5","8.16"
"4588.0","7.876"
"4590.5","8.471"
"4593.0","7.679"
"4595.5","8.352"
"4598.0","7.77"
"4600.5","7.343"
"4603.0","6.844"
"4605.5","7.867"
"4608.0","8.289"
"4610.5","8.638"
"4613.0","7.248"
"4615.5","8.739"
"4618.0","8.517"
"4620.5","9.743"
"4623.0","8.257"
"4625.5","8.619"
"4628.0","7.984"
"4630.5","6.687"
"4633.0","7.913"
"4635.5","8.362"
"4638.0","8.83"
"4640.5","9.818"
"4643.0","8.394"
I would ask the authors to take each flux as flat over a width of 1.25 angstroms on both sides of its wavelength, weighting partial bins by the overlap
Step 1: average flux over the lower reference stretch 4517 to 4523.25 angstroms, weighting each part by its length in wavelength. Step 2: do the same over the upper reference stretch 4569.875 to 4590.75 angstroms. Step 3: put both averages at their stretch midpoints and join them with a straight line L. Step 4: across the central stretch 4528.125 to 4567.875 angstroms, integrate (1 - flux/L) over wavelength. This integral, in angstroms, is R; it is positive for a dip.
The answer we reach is 2.4 angstroms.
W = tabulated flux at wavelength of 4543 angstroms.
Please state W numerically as 8.088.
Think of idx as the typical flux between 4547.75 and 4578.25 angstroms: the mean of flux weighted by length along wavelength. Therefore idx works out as 8.38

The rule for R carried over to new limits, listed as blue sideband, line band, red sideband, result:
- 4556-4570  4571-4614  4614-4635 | 2.20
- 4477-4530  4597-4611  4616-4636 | 0.80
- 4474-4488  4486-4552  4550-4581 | 3.17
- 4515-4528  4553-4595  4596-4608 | -2.63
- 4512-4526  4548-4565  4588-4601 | -0.72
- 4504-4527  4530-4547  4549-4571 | 2.01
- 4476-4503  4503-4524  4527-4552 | -0.51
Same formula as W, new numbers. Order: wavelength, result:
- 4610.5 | 8.638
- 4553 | 7.932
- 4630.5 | 6.687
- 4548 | 7.93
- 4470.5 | 7.556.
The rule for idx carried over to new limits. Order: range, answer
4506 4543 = 7.61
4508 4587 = 8.05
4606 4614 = 8.07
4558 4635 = 8.18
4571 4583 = 8.39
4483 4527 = 8.02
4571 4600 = 8.19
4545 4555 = 8.17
